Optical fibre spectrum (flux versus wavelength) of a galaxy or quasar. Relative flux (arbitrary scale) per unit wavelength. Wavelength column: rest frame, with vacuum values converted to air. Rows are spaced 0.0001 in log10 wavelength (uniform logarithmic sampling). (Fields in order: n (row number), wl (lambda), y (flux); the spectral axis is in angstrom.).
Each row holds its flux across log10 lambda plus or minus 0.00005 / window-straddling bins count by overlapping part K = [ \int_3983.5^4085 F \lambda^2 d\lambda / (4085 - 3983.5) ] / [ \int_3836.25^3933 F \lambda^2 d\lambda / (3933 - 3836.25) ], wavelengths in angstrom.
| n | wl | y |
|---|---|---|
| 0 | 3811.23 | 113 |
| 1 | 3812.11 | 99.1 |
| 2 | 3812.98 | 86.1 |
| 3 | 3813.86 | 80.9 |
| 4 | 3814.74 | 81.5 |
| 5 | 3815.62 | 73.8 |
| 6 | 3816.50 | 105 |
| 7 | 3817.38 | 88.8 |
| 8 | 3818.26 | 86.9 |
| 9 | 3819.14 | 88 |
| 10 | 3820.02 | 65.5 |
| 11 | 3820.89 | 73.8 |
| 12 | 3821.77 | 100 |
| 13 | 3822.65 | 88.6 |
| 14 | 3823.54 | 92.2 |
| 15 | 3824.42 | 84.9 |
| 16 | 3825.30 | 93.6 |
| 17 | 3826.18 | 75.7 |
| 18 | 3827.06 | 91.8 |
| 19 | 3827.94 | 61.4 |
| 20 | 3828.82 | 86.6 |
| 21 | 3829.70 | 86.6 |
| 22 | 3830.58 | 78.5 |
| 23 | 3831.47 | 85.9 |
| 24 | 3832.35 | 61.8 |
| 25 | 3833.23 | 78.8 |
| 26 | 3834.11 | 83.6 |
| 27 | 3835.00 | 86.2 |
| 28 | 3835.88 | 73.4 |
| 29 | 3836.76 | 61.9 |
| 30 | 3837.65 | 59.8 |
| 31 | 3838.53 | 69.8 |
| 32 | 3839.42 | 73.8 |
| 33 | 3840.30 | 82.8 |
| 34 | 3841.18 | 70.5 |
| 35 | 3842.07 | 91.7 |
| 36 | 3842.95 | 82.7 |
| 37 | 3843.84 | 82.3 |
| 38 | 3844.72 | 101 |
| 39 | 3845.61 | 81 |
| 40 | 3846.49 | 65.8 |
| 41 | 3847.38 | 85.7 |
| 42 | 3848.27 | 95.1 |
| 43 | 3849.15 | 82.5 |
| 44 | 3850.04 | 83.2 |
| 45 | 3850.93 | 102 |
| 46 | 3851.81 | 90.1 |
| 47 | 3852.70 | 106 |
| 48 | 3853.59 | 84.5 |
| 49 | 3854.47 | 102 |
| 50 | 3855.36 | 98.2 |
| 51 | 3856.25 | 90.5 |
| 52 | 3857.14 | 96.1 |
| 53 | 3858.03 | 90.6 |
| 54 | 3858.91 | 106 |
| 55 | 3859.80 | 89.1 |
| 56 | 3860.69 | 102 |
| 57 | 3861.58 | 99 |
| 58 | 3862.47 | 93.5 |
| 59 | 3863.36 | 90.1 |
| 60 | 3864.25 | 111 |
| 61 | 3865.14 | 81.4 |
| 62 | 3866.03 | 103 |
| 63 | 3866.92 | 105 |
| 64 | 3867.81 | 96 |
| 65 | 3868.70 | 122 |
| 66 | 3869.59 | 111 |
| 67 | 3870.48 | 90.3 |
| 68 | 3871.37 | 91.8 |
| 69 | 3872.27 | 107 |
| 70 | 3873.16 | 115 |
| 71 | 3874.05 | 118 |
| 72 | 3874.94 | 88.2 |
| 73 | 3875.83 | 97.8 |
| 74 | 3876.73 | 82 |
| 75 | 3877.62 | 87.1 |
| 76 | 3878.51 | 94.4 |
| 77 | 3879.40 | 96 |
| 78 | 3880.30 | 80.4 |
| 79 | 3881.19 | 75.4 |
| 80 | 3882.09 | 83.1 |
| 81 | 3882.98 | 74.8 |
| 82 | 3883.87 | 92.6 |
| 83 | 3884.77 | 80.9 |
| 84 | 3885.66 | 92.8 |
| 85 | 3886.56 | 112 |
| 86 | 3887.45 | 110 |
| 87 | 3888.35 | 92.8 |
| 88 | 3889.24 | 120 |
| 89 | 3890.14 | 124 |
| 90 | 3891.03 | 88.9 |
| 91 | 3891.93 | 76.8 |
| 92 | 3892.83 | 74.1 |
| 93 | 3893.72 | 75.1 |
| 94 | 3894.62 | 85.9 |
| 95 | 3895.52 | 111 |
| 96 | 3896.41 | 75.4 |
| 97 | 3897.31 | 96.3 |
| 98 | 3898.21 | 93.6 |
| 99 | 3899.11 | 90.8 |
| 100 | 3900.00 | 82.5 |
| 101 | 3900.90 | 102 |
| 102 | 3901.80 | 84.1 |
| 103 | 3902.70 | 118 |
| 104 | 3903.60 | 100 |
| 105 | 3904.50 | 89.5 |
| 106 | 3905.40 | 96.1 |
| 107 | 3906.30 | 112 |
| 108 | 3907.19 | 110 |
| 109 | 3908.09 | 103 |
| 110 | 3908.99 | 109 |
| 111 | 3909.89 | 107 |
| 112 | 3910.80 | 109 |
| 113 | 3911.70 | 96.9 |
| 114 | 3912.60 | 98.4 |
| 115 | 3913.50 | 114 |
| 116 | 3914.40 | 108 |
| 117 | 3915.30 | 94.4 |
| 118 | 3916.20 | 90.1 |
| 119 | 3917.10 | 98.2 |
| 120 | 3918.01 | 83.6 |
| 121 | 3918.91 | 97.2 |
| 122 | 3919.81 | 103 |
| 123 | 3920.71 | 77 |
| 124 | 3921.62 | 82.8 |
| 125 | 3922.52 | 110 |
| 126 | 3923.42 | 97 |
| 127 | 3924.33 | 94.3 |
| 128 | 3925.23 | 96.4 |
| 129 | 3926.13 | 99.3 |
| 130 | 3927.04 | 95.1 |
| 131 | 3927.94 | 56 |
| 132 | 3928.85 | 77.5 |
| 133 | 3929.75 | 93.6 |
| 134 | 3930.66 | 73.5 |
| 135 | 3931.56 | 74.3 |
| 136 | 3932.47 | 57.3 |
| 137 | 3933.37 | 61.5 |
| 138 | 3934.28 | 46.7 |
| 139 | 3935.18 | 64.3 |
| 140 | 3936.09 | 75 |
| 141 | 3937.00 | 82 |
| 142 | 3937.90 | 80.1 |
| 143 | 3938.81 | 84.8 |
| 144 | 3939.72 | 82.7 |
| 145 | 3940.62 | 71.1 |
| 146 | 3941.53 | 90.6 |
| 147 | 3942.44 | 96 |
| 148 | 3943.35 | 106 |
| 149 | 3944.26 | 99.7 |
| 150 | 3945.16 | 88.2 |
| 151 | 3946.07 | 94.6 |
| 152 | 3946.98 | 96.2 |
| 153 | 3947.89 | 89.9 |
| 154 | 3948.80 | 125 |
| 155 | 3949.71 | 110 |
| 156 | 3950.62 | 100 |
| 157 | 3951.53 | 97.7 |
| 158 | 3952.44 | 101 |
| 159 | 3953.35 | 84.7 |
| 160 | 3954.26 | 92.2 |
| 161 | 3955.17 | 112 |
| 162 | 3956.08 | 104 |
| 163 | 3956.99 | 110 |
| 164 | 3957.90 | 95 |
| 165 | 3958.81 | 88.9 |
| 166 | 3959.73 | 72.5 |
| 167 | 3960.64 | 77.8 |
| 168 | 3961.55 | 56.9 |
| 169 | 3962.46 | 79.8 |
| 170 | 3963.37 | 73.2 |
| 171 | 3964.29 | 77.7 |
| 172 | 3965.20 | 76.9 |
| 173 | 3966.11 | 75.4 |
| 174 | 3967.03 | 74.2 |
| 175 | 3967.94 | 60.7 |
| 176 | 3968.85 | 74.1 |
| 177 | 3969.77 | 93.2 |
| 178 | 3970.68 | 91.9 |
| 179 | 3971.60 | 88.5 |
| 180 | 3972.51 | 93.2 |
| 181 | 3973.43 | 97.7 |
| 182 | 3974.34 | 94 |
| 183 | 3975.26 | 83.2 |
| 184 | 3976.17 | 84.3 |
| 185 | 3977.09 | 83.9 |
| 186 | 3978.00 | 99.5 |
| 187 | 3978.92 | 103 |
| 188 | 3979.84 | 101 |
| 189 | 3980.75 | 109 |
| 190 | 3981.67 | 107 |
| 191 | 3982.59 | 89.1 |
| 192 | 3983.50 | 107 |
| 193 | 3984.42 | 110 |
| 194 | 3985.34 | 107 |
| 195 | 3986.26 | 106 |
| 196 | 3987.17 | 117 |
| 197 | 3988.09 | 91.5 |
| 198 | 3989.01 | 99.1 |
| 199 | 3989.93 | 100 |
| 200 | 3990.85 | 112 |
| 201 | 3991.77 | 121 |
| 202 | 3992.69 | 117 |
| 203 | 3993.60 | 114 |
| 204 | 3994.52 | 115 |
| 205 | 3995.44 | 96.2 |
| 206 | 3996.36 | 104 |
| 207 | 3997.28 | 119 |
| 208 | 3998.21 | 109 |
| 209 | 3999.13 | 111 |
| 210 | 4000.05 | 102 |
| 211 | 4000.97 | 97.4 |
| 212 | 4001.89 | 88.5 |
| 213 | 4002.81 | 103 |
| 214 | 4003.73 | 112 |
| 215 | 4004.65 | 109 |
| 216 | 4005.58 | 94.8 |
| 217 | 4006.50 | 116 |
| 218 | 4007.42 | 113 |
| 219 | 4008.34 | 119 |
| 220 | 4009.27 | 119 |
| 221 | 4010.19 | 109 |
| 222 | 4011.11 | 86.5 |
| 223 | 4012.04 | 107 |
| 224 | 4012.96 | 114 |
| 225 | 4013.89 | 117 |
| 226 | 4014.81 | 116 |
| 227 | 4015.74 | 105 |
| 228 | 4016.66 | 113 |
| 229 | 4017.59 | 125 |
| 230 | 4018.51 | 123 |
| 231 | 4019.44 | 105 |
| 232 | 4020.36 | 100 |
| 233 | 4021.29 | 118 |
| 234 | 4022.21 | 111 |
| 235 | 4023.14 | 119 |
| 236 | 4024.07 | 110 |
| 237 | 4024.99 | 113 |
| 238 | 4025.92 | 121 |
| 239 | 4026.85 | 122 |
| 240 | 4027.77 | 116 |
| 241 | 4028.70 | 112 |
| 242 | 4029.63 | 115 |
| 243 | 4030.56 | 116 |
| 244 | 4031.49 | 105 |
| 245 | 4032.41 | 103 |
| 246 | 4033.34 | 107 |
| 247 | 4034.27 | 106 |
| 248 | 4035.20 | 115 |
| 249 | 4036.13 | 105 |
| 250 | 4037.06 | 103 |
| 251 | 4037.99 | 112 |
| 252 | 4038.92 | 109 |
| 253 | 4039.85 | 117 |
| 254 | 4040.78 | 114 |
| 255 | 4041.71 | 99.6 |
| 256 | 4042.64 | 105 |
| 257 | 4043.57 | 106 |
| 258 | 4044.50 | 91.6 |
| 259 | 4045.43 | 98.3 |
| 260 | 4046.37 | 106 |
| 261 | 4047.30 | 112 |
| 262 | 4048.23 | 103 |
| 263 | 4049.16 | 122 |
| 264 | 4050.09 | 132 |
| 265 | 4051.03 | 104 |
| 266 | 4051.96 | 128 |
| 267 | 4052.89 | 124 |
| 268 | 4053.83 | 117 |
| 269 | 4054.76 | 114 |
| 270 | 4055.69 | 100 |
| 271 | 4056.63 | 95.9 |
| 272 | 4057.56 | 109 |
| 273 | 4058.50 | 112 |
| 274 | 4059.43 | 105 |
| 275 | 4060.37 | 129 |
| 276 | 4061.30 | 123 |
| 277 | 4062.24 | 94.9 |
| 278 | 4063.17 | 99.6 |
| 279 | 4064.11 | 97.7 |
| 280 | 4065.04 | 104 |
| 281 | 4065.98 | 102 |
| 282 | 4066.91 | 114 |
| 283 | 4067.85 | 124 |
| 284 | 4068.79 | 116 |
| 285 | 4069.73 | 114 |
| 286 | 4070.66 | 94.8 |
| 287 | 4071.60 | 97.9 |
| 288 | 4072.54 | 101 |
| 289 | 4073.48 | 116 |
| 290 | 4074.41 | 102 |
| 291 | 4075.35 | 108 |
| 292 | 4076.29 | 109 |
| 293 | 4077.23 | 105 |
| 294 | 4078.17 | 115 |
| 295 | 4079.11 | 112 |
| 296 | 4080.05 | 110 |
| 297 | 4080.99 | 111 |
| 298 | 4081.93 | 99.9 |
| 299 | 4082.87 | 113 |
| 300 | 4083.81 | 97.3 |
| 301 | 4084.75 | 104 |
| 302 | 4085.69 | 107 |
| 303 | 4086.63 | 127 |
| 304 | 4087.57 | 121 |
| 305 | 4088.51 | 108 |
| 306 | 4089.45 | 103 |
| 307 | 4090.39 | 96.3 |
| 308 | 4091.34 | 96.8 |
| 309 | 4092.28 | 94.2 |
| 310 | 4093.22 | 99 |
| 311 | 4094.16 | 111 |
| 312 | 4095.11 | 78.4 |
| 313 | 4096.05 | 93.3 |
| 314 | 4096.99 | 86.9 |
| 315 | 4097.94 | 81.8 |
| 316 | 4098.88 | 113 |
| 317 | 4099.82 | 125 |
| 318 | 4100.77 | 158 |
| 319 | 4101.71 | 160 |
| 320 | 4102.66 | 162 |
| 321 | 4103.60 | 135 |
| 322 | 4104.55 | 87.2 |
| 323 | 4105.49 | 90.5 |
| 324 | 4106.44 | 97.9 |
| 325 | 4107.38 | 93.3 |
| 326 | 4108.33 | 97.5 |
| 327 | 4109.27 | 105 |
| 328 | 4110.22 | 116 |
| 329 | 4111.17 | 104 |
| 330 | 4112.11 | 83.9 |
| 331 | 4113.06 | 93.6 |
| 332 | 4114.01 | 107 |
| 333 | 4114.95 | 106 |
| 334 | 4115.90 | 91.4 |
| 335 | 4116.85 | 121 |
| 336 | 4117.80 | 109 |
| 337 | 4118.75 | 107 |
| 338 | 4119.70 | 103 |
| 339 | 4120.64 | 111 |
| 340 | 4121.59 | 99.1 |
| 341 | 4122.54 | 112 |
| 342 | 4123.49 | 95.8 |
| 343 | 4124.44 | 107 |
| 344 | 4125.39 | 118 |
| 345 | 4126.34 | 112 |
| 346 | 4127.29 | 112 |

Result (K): 1.27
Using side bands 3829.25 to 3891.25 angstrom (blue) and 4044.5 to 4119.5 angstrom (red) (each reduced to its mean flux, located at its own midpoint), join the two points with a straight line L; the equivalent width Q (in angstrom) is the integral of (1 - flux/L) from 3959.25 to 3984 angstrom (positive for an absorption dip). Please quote 3.37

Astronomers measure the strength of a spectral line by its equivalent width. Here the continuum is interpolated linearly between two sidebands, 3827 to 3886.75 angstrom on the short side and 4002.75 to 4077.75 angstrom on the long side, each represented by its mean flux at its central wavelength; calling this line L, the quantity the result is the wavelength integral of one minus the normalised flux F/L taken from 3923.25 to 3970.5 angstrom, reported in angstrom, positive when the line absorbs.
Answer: 6.72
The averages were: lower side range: 89.2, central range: 85.3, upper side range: 110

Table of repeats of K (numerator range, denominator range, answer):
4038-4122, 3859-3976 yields 1.28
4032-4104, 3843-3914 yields 1.26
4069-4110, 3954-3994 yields 1.22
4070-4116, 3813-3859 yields 1.44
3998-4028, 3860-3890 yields 1.22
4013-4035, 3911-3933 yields 1.32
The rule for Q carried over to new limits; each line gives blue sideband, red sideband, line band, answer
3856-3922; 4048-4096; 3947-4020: 2.0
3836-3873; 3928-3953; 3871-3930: -4.7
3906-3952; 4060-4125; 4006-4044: -4.0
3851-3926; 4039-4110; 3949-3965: 1.7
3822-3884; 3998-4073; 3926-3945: 3.7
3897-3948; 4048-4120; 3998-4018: -1.6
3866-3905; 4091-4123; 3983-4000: -1.3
